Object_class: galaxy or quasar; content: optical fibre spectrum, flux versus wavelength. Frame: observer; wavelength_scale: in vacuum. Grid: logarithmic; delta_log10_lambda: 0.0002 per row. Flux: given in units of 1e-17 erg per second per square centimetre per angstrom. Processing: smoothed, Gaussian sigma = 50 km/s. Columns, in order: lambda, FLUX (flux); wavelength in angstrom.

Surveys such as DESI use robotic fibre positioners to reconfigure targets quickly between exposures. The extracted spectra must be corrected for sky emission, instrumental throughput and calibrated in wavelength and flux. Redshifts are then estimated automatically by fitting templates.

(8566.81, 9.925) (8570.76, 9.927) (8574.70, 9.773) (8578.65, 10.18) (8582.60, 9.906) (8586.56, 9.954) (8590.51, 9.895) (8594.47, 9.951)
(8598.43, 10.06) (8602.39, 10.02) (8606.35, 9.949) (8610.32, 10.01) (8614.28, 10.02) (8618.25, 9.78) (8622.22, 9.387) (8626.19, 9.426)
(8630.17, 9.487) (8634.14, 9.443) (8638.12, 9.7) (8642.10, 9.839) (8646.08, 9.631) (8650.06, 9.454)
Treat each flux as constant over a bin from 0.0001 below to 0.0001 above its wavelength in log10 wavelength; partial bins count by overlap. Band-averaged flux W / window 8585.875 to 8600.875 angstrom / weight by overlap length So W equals 9.97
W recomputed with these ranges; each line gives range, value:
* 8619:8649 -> 9.56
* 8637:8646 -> 9.75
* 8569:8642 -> 9.83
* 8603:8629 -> 9.77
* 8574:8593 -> 9.95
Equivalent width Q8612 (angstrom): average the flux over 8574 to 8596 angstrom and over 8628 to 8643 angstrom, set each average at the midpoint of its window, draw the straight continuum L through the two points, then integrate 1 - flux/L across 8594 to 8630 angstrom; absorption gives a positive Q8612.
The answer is -0.2 angstrom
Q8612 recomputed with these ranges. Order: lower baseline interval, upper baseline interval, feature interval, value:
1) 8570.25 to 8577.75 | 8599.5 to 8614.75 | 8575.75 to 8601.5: -0.1 angstrom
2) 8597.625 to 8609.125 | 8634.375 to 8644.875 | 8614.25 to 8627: 0.3 angstrom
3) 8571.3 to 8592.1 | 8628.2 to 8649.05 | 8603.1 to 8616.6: -0.3 angstrom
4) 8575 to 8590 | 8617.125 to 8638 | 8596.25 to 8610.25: -0.4 angstrom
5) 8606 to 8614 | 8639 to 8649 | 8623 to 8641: 0.5 angstrom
